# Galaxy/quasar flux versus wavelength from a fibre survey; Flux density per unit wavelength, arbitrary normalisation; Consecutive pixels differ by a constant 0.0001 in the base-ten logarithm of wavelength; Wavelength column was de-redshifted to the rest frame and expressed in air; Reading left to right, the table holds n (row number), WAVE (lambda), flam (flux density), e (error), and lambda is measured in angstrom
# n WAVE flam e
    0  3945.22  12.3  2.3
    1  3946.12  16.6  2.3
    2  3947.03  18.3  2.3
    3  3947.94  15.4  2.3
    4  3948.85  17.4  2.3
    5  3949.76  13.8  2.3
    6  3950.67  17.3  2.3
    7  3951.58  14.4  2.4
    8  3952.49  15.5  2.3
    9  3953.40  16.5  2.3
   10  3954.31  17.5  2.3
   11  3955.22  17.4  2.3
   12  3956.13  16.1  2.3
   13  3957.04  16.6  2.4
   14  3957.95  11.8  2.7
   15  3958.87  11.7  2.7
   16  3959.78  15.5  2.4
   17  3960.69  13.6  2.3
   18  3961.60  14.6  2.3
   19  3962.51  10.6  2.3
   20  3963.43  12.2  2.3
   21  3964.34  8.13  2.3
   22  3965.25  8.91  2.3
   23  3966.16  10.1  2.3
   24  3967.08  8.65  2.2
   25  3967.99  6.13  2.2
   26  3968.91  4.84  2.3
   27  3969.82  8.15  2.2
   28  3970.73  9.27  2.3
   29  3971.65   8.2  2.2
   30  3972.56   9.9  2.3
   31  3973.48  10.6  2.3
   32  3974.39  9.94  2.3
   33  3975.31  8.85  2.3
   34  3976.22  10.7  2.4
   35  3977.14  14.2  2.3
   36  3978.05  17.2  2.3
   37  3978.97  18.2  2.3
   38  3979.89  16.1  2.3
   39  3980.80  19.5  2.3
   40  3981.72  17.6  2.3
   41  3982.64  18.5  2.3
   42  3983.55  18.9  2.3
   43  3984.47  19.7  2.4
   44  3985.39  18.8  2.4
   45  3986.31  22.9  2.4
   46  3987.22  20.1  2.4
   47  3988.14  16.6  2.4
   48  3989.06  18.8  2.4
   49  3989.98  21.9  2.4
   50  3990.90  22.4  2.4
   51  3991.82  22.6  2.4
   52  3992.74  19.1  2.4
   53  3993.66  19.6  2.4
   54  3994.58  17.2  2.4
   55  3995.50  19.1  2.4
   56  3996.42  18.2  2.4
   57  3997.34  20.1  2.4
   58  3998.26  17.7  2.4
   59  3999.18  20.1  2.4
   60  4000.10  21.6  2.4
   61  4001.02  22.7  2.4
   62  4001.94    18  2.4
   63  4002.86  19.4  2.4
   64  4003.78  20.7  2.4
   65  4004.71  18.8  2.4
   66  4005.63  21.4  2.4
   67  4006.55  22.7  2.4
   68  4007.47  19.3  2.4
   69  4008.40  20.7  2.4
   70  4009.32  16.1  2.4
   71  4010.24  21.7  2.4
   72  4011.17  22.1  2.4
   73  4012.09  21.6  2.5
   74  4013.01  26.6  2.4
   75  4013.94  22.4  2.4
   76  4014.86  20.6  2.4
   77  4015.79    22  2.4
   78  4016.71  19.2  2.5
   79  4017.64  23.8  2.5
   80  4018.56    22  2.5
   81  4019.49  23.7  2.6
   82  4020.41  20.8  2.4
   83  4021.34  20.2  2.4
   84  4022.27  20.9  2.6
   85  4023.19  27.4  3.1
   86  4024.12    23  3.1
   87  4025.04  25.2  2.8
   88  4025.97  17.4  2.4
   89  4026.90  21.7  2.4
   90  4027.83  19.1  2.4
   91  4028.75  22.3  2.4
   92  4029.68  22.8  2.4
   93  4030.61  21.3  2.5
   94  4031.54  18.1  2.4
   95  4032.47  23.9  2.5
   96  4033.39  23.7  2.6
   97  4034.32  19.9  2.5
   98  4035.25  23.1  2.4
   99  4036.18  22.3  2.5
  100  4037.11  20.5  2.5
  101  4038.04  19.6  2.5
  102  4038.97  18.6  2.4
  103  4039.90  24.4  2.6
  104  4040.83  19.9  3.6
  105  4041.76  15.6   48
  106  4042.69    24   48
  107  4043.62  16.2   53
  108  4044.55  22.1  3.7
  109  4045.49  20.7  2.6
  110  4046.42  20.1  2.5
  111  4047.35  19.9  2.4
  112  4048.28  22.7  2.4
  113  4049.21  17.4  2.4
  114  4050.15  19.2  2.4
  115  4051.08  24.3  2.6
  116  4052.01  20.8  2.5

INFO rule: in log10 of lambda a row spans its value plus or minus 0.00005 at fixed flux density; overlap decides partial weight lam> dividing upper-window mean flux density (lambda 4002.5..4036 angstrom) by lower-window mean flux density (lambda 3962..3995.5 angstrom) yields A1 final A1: 1.47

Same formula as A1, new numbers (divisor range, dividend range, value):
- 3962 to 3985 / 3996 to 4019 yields 1.70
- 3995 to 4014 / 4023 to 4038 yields 1.07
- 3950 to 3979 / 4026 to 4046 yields 1.71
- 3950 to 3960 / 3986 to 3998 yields 1.28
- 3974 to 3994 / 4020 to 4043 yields 1.20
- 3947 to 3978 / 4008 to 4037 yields 1.76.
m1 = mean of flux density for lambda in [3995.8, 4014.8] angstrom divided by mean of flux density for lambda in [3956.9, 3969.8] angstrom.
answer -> 1.9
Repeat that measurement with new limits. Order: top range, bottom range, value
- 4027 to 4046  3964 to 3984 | 1.75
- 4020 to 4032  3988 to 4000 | 1.10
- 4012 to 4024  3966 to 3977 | 2.52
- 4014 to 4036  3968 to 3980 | 2.00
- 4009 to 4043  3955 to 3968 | 1.76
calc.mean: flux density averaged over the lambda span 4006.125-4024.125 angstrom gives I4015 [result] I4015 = 21.8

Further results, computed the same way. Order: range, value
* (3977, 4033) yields 20.5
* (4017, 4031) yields 22.1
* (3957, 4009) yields 16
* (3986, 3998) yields 19.8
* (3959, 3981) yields 11.3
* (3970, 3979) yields 11.3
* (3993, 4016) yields 20.4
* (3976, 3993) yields 18.7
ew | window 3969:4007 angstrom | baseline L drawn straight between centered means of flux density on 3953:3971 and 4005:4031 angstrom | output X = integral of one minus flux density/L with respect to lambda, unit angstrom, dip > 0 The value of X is -1.6 angstrom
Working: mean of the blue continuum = 11.9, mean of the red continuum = 21.7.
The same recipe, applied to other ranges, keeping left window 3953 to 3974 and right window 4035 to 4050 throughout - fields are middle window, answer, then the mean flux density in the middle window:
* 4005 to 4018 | -3.43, 21.4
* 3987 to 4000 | -4.08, 19.6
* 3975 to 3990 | -4.12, 17.5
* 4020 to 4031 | -2.01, 21.8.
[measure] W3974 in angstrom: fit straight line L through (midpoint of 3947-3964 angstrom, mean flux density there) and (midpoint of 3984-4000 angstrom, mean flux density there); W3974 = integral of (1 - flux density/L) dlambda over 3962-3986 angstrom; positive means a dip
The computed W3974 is 6.9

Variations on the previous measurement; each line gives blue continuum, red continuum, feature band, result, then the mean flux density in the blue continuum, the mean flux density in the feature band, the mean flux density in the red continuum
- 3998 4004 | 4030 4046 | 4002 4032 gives -1.38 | 20.1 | 21.4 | 20.8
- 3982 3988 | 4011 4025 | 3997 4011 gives 0.77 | 19.6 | 20.1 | 22.5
